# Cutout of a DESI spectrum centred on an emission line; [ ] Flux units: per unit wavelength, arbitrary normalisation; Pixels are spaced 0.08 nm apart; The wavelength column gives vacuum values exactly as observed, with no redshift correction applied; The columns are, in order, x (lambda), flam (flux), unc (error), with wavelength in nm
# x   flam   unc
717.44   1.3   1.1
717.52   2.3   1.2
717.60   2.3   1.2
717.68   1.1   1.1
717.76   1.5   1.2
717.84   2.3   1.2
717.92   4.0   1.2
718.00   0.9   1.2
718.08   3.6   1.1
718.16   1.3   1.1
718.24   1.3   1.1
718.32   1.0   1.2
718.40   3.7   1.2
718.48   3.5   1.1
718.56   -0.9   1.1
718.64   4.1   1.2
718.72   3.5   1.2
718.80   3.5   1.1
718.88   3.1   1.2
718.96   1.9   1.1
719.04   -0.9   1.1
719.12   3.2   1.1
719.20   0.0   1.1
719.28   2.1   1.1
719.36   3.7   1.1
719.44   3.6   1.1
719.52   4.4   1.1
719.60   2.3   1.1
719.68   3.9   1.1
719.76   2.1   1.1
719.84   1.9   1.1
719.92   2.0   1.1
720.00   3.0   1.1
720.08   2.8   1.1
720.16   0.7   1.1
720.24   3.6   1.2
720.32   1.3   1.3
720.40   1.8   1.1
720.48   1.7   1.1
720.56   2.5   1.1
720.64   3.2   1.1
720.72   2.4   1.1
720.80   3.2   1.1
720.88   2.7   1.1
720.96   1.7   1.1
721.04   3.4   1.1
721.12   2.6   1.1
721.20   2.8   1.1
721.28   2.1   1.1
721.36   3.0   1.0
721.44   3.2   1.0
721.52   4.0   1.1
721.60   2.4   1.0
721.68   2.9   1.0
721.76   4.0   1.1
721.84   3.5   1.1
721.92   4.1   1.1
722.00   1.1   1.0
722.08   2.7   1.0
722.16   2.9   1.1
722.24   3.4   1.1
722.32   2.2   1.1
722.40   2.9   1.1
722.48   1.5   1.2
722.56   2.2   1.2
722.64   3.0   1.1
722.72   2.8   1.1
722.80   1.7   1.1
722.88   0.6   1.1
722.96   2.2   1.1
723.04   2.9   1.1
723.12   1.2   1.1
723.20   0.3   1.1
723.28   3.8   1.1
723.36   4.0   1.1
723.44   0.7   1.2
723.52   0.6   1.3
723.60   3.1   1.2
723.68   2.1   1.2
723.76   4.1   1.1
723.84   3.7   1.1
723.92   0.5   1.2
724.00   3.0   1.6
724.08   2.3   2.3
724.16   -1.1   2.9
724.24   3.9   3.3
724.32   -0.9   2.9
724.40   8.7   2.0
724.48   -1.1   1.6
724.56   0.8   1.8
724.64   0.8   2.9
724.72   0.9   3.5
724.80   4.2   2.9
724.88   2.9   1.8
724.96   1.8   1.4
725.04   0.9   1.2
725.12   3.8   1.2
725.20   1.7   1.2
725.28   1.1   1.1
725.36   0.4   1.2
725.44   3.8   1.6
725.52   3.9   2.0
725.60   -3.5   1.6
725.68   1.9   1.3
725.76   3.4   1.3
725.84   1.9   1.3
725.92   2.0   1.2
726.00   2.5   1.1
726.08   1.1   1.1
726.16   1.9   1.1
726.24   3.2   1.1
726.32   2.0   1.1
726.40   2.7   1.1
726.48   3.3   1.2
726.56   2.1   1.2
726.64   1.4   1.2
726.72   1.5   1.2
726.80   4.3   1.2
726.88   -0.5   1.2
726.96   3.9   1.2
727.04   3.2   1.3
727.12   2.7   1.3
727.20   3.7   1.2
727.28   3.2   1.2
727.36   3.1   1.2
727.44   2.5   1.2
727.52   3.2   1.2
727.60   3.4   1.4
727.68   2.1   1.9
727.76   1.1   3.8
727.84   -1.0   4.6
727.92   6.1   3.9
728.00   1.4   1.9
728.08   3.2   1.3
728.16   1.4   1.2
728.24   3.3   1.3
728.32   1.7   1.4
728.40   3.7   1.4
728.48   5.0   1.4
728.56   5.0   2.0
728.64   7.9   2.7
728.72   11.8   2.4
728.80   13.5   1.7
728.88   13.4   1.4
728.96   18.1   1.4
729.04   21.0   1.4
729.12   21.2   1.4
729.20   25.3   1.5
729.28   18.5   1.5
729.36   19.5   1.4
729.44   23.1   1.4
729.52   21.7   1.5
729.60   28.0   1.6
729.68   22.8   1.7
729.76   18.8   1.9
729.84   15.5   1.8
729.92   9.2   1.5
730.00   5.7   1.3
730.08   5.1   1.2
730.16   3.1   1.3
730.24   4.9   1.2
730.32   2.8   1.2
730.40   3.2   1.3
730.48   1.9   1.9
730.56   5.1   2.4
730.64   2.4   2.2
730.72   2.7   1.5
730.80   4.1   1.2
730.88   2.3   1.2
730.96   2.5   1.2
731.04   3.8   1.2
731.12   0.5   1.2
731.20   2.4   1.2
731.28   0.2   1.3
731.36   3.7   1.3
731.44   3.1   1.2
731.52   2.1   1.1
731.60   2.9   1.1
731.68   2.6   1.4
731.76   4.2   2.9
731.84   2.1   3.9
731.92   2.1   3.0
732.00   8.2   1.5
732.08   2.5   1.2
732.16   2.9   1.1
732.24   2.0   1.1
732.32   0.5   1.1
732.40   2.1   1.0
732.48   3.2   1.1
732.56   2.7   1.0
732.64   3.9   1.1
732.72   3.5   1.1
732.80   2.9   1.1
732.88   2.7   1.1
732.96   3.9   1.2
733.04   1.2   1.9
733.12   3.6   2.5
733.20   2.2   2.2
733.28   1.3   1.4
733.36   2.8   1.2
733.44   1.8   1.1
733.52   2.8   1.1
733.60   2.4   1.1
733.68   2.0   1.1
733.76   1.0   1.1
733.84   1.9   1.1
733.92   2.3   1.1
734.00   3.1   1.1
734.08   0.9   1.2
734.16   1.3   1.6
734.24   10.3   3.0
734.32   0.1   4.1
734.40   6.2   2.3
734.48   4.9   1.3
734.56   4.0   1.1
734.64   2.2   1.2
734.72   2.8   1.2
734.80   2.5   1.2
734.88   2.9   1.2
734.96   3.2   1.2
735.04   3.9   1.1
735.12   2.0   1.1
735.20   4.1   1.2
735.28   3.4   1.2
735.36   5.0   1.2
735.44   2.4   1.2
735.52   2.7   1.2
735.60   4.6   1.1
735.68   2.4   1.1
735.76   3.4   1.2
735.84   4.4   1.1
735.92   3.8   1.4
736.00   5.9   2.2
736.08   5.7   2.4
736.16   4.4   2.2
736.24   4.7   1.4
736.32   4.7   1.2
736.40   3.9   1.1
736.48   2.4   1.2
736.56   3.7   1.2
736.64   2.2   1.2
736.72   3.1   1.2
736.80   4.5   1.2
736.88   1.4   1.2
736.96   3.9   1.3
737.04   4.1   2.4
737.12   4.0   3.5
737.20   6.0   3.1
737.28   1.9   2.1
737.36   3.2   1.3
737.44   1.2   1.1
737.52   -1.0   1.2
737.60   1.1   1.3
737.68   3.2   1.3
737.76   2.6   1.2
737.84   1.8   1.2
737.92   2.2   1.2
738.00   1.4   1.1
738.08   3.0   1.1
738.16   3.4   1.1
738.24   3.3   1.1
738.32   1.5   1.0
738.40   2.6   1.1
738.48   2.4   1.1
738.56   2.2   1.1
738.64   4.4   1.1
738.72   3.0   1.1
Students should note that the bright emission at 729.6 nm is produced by [O II] 3727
